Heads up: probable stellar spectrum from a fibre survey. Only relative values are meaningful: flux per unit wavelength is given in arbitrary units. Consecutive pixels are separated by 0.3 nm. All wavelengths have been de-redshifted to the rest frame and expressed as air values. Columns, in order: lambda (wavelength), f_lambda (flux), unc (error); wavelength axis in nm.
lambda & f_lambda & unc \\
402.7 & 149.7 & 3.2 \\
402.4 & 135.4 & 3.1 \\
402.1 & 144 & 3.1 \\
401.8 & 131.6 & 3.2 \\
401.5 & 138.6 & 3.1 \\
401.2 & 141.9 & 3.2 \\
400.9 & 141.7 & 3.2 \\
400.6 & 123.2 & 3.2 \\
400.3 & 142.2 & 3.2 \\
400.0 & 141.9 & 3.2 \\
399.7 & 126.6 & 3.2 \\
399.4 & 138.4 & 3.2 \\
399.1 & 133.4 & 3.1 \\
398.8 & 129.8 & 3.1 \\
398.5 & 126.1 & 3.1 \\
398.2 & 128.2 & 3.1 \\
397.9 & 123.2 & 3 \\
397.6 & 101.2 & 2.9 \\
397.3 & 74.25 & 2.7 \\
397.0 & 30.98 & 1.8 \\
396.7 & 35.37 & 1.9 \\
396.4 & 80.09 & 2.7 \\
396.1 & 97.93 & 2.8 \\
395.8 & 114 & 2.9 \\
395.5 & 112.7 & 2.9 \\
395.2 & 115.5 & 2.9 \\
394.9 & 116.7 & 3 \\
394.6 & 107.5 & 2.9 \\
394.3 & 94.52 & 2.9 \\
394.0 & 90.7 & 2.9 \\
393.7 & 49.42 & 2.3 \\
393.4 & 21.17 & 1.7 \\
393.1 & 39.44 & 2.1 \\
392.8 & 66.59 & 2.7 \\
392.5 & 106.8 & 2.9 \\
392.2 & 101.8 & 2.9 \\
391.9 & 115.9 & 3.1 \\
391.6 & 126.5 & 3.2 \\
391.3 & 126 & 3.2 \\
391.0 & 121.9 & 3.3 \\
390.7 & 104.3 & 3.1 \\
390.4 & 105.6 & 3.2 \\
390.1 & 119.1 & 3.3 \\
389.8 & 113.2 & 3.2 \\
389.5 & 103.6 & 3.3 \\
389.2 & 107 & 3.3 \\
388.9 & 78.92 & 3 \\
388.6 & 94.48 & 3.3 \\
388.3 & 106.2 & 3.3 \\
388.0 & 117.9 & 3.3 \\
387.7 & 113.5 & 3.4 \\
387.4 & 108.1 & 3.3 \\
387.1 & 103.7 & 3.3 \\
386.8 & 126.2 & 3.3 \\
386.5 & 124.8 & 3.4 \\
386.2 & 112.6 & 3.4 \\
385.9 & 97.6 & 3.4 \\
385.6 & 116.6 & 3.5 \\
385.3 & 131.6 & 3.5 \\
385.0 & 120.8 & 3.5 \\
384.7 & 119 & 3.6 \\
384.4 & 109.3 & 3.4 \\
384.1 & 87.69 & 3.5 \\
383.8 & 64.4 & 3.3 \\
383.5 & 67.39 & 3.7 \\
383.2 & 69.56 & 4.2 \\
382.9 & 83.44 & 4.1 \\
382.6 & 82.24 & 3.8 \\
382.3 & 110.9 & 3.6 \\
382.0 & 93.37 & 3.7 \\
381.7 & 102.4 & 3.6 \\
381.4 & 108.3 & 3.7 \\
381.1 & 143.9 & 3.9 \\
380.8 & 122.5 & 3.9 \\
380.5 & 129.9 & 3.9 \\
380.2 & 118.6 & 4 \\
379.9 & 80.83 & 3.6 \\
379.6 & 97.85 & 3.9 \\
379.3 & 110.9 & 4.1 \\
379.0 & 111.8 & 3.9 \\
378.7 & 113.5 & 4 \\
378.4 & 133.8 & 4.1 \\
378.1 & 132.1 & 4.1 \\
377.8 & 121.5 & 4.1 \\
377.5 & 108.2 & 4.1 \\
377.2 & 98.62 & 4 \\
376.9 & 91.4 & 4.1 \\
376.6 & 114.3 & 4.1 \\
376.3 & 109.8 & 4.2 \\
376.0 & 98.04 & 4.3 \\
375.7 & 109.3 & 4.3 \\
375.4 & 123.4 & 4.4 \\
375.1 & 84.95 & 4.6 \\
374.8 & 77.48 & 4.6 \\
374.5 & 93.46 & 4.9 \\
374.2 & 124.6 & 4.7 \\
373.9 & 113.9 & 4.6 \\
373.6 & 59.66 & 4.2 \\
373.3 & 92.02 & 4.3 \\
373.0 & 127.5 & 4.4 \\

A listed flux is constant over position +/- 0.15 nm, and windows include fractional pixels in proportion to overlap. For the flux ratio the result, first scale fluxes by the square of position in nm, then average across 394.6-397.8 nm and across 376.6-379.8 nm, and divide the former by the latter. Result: 0.88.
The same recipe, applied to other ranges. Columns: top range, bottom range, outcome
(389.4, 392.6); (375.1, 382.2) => 1.09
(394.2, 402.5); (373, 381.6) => 1.19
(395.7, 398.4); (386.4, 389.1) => 0.85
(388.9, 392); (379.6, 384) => 1.20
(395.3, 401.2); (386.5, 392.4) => 1.06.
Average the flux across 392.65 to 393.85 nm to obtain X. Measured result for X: 44.2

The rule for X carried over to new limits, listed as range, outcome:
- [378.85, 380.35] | 104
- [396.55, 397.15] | 33.2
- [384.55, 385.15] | 120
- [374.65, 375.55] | 95.3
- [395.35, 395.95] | 113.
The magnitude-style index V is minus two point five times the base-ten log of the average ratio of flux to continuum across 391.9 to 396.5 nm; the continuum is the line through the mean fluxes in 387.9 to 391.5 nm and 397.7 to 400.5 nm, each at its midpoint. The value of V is 0.33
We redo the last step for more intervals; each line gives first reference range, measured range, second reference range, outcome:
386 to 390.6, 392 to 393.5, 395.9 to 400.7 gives 0.47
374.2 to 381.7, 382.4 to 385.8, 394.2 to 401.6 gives 0.16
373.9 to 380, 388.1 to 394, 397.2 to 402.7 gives 0.26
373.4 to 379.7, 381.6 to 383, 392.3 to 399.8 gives 0.09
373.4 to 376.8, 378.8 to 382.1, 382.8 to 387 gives -0.10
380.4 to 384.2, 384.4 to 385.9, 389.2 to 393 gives -0.17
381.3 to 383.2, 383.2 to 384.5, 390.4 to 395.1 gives 0.18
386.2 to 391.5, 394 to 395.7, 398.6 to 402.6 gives 0.15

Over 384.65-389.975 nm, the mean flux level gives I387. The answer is 111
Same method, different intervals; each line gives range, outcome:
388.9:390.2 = 107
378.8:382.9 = 108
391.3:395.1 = 88.4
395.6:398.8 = 93.3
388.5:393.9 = 94.5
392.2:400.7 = 98.8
